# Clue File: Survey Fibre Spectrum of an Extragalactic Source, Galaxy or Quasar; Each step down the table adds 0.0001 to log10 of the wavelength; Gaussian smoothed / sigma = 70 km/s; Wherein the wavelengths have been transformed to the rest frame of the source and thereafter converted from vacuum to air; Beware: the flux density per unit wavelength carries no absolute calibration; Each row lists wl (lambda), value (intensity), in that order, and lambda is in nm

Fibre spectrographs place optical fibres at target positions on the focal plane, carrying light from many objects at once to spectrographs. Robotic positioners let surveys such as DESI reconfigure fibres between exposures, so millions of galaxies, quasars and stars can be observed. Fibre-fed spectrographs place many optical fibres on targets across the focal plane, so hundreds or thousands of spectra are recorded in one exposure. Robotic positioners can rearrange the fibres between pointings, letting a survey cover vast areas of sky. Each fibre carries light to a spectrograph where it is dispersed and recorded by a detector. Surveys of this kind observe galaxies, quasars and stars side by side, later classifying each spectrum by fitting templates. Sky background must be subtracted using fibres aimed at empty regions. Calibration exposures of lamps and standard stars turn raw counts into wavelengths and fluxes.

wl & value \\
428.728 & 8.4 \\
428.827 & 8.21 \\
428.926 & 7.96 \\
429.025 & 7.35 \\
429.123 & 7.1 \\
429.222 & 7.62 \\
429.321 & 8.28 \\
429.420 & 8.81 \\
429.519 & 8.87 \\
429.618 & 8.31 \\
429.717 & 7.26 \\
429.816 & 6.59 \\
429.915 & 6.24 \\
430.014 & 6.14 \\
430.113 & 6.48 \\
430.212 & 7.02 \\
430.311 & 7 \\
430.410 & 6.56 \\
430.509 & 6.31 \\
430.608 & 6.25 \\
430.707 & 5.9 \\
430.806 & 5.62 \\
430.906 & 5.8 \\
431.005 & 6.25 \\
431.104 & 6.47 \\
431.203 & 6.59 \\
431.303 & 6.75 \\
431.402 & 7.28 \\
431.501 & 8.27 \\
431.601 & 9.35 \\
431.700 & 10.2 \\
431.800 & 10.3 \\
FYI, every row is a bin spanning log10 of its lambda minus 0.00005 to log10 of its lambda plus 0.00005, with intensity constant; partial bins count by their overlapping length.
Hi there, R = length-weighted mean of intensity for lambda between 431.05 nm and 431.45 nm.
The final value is 6.77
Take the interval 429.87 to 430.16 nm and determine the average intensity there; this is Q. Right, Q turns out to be 6.29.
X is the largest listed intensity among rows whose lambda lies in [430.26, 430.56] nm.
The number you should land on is 7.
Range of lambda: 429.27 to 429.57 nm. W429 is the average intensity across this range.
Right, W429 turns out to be 8.63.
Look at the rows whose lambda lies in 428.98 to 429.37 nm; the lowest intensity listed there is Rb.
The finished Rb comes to 7.1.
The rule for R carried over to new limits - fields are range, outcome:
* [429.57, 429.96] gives 7.1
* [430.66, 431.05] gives 5.88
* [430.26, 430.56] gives 6.63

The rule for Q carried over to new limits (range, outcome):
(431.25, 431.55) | 7.42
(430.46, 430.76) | 6.16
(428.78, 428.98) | 8.05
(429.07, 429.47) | 7.95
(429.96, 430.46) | 6.64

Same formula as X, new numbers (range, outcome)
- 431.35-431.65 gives 9.35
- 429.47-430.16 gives 8.87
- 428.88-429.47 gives 8.81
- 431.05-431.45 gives 7.28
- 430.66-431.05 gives 6.25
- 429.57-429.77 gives 8.31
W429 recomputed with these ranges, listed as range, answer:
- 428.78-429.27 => 7.65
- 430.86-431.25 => 6.29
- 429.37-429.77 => 8.29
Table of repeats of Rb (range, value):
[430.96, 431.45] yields 6.25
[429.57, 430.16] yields 6.14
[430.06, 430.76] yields 5.9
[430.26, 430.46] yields 6.56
